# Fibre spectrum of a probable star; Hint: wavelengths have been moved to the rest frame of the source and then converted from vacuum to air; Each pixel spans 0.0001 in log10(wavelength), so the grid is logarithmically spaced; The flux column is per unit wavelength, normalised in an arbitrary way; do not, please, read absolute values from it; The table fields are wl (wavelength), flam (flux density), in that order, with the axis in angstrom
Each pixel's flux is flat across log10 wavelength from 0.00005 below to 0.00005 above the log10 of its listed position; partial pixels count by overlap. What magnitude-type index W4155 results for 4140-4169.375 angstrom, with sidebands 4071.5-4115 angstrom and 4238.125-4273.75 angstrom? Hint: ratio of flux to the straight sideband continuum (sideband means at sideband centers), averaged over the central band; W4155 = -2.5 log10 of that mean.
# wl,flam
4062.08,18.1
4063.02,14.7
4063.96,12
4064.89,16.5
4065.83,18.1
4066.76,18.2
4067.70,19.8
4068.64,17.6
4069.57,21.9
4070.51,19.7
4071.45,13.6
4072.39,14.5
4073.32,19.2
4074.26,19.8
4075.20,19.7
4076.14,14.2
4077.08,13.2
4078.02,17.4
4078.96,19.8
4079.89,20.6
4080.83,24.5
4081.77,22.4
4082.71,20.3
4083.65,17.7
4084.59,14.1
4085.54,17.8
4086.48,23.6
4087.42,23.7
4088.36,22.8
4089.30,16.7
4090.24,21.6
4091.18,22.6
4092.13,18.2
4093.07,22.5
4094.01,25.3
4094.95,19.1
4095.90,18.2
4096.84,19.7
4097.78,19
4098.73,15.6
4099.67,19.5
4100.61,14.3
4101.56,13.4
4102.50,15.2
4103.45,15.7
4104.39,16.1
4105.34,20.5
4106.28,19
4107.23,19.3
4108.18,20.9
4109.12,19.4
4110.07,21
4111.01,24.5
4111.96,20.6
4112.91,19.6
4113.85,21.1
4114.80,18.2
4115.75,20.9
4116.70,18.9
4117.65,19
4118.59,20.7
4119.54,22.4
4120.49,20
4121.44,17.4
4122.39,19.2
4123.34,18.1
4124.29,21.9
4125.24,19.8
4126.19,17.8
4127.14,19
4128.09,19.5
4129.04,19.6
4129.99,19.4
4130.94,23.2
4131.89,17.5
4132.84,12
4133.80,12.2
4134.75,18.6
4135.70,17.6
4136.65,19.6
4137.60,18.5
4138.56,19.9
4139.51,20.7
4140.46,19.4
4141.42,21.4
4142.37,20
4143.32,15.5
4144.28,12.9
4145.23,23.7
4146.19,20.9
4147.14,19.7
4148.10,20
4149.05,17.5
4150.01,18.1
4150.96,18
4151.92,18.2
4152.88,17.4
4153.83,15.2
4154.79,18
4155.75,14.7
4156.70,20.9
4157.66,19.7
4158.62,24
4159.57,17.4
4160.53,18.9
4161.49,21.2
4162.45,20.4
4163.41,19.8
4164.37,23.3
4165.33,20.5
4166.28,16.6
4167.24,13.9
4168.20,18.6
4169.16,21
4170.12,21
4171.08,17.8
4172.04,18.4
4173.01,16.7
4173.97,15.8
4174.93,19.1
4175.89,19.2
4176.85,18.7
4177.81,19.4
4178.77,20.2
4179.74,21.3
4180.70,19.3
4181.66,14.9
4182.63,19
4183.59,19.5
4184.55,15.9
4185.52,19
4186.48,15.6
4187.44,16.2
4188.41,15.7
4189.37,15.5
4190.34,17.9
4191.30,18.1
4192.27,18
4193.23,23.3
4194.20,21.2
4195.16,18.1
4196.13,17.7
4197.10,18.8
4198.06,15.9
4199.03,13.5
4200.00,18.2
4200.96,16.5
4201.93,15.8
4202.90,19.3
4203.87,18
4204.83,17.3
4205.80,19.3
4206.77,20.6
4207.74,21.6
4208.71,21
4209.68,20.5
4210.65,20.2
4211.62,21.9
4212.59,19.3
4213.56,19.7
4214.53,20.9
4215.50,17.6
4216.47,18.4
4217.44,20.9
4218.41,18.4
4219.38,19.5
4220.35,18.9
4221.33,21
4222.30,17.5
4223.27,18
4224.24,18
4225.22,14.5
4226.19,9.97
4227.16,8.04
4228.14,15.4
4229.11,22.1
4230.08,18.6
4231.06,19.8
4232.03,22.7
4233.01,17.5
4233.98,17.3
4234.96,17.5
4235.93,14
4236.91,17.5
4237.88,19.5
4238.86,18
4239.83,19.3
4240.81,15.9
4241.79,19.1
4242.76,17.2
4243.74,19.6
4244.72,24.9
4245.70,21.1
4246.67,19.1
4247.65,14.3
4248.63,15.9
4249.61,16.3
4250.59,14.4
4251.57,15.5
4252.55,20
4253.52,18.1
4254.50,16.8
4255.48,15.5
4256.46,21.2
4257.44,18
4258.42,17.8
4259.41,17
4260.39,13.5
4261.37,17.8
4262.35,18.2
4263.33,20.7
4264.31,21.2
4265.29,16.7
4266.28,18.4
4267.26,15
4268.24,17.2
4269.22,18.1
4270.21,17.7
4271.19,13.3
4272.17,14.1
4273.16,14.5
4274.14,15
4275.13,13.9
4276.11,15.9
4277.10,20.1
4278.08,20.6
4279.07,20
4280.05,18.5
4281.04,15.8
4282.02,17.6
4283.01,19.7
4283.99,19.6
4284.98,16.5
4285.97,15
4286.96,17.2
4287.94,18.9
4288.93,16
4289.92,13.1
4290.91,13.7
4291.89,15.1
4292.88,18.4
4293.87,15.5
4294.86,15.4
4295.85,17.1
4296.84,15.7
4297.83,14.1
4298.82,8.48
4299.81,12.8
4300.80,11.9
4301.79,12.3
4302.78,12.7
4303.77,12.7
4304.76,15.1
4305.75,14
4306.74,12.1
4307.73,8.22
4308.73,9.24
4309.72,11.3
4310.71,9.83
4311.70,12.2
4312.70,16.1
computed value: -0.02 mag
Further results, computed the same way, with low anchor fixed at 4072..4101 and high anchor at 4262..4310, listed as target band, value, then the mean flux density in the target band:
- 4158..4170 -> -0.105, 19.7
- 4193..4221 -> -0.117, 19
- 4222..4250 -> -0.065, 17.5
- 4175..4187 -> -0.058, 18.5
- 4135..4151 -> -0.046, 19.1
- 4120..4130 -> -0.037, 19.2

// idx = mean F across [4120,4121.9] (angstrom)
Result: 18.7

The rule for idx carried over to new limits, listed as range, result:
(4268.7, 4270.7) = 17.9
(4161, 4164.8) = 21.1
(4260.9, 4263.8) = 18.9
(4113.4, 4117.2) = 19.7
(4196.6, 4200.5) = 16.6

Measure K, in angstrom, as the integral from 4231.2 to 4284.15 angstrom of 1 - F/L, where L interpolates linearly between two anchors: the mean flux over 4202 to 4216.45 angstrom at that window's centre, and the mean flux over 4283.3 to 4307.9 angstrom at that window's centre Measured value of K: -2.82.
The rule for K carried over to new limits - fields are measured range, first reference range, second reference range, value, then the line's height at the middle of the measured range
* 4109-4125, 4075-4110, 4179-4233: -1.1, 18.9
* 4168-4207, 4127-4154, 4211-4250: 0.3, 18.3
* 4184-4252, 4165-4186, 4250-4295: -0.9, 17.8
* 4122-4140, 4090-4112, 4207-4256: 0.3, 18.9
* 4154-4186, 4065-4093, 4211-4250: -0.6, 18.5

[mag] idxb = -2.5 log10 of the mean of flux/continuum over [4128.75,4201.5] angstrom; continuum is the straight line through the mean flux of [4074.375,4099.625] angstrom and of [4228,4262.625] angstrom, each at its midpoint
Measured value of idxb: 0.02 mag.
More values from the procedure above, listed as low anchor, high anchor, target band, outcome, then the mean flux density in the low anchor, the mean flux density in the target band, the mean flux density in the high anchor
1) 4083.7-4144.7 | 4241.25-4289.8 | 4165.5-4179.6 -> 0.001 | 19.1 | 18.4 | 17.5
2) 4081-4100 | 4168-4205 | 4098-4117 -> 0.059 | 20.1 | 18.7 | 18.1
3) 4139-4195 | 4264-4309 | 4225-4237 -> 0.028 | 18.7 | 16.5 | 15.5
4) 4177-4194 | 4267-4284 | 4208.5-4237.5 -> -0.029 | 18.2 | 18.2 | 17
